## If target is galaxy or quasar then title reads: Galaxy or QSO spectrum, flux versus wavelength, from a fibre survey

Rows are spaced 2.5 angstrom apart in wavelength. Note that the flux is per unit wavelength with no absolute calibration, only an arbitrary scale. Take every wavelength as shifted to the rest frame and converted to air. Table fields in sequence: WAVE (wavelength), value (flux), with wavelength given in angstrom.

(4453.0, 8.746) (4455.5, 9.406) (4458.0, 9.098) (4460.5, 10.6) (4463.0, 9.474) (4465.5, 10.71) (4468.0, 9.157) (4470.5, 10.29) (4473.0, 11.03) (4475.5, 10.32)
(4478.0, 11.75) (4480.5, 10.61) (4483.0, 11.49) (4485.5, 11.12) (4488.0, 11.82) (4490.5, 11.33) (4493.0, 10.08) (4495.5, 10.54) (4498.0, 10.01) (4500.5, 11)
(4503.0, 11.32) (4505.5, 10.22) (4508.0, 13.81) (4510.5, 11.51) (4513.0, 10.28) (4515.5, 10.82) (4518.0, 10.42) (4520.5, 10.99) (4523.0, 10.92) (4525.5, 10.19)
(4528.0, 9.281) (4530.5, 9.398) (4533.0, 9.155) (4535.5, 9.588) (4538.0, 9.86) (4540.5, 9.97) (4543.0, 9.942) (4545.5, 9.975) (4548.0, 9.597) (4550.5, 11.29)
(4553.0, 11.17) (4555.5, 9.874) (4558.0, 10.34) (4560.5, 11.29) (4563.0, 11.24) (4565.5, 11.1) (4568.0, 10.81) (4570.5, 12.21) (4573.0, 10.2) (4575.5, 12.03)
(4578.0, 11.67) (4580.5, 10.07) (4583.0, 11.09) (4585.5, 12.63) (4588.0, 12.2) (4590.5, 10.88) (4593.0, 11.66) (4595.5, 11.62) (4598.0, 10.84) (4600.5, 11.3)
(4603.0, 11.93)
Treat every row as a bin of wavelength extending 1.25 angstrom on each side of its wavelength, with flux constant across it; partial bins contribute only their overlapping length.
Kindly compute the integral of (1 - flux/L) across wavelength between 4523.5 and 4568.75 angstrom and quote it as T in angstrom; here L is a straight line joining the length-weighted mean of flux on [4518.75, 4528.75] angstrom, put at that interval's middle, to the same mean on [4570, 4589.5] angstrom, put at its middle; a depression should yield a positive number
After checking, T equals 2.53 angstrom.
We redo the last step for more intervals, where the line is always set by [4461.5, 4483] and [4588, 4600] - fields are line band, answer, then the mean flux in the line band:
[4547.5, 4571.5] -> 0.4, 10.9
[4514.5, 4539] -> 1.8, 10.1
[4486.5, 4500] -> -0.2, 10.8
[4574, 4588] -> -0.3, 11.5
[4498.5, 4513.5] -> -0.9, 11.3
